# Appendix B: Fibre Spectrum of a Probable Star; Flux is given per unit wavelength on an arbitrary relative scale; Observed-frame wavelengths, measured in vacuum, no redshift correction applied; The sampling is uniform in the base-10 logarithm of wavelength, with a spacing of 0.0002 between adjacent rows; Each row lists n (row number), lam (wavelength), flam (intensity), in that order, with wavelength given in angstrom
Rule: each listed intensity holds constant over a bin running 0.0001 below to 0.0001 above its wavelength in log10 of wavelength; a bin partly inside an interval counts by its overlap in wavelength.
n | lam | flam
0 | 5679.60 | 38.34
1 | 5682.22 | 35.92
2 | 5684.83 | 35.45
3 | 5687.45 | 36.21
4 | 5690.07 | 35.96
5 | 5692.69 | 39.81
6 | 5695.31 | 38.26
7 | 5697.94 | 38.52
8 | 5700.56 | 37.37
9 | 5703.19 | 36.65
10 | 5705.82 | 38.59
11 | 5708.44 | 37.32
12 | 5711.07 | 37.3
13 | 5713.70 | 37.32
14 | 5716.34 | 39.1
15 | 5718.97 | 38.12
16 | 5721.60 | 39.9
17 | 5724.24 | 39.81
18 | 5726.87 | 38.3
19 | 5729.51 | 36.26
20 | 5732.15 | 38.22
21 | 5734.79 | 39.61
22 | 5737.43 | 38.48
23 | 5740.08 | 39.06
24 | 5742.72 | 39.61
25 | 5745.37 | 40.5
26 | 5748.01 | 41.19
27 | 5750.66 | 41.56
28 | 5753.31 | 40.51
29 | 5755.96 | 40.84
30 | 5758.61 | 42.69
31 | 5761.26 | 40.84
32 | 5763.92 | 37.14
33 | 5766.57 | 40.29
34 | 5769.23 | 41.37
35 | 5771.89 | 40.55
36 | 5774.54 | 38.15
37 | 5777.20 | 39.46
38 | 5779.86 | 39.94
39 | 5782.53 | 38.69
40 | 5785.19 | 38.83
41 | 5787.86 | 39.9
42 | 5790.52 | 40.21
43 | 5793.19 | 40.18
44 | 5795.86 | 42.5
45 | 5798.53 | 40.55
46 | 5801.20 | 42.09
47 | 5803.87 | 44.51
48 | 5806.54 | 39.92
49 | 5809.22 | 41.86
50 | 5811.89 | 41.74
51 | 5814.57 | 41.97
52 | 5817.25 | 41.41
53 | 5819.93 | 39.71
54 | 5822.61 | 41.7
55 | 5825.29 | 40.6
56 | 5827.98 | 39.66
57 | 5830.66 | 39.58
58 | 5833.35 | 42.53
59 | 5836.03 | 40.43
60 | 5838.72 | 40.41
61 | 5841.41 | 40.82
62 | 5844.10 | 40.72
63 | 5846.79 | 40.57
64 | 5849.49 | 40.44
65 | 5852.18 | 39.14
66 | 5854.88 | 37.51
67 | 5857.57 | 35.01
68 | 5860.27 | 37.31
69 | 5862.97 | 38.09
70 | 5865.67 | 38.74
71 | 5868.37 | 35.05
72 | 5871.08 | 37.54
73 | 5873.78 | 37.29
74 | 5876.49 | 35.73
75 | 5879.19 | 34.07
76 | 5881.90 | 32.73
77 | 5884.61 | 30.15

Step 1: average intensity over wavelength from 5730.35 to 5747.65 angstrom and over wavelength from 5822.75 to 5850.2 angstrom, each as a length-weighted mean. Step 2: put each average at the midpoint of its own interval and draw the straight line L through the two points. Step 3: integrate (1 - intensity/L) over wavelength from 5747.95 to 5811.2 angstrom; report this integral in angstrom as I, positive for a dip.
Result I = -1.2 angstrom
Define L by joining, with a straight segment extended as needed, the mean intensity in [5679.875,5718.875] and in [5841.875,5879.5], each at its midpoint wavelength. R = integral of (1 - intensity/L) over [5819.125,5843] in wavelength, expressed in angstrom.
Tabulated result -1.8 angstrom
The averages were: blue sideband 37.5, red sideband 37.8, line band 40.6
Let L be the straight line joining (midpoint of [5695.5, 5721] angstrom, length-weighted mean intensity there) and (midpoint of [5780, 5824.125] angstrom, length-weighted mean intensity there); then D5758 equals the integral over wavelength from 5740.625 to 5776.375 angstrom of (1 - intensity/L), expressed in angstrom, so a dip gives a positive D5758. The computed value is -0.8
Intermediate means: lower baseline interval 37.9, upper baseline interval 41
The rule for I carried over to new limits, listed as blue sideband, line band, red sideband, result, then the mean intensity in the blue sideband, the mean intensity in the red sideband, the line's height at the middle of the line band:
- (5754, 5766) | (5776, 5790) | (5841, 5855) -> 0.3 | 40.4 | 40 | 40.3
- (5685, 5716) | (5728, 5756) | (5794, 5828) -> -0.4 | 37.5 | 41.4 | 39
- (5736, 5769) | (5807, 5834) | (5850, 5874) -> -1.8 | 40.3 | 37.4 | 38.5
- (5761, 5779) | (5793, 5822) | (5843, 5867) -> -1.8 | 39.6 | 38.6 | 39.2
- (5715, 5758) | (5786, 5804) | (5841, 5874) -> -1.0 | 39.5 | 38.3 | 38.9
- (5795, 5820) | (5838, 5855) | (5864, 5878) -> -0.6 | 41.7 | 36.9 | 38.7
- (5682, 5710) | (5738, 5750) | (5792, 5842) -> -0.4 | 37.3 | 41.2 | 38.9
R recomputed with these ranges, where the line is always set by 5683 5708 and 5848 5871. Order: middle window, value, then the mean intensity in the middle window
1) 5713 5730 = -0.5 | 38.5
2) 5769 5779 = -0.6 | 39.7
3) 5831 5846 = -1.3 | 40.9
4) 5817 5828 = -0.9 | 40.6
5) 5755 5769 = -1.1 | 40.4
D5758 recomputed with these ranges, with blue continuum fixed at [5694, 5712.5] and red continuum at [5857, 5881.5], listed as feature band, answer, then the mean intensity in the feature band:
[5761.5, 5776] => -0.93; 39.6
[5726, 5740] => -0.29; 38.2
